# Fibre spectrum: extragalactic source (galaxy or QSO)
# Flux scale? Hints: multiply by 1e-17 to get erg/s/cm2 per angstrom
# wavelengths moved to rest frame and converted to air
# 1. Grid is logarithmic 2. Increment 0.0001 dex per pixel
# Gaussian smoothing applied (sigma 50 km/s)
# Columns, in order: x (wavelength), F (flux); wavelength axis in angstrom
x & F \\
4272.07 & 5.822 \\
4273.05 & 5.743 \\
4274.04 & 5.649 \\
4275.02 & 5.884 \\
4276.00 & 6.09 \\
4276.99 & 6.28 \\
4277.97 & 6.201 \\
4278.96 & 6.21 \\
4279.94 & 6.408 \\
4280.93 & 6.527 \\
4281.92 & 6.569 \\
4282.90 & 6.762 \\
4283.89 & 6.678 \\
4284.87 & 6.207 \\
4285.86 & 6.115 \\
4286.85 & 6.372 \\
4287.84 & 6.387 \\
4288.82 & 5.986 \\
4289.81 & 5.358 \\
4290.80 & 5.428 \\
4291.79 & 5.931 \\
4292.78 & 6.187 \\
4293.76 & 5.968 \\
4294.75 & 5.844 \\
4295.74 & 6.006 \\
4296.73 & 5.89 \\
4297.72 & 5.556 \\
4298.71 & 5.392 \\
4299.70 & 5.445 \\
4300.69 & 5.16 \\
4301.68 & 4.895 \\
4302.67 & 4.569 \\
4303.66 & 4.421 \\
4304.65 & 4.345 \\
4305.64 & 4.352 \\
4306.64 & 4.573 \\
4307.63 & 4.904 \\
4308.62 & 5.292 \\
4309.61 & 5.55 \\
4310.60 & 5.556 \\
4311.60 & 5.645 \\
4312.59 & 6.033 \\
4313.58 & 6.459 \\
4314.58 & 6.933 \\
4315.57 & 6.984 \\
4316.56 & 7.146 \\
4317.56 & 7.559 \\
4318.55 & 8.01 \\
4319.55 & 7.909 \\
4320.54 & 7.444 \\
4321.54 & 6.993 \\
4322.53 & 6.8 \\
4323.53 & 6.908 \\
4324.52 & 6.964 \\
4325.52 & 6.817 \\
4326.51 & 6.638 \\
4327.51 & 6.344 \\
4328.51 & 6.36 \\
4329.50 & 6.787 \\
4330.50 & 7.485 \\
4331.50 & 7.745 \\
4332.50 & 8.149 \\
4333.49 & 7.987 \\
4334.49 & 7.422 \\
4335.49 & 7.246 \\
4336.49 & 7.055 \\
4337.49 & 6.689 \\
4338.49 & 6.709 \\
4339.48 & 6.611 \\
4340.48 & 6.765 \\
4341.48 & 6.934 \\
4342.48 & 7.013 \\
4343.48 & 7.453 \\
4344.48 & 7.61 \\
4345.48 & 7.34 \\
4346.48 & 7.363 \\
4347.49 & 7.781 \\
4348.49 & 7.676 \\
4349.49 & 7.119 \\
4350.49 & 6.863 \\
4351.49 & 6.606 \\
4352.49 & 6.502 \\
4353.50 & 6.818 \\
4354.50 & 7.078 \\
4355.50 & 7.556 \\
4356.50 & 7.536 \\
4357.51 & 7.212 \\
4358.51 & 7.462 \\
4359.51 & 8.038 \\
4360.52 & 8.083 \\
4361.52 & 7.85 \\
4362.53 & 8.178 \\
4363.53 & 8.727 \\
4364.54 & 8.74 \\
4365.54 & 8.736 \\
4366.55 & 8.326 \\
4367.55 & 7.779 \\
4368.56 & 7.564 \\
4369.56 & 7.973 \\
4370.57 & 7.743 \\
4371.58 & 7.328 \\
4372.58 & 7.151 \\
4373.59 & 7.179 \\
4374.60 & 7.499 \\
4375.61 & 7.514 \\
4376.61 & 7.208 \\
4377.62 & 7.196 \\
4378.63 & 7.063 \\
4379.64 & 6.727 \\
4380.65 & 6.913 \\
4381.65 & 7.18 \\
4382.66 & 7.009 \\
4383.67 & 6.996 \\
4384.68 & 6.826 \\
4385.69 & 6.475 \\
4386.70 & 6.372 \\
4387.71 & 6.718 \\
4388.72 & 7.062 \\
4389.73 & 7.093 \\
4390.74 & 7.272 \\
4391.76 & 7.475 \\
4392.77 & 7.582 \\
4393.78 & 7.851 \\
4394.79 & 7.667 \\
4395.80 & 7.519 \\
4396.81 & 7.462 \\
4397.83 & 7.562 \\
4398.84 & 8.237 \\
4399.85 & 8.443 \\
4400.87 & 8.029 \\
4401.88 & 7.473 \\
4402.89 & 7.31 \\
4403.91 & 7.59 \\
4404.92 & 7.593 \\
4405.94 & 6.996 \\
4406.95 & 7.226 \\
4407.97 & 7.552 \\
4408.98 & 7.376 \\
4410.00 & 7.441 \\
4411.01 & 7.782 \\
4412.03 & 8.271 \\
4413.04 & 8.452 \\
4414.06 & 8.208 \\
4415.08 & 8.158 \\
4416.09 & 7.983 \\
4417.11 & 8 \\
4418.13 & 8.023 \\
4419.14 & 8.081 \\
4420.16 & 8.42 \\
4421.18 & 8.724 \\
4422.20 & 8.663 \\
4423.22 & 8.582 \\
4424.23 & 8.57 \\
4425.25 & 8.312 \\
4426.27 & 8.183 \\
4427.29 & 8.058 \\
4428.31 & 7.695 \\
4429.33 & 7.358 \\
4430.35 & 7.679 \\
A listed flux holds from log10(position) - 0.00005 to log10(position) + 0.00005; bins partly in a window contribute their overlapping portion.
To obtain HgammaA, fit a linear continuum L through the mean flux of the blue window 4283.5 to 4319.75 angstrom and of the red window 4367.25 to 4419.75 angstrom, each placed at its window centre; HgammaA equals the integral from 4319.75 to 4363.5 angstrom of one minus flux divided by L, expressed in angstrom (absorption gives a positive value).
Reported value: -4.5 angstrom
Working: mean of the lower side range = 5.85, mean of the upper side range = 7.49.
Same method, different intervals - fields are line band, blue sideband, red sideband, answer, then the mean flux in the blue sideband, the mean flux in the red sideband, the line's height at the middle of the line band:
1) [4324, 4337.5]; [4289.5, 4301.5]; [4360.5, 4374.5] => -0.7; 5.66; 7.94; 6.78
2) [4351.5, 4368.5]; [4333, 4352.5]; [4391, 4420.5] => -1.0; 7.15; 7.78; 7.32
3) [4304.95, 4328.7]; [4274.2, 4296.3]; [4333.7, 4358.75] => 0.9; 6.15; 7.14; 6.66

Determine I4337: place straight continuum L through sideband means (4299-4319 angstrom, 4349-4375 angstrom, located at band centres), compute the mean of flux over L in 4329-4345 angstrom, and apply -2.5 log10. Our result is -0.08 mag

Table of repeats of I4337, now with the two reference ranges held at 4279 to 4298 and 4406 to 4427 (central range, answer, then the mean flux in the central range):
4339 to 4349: -0.04 mag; 7.25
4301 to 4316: 0.20 mag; 5.36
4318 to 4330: -0.05 mag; 7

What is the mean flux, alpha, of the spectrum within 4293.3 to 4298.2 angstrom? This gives 5.85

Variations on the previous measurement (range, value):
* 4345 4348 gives 7.48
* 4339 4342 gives 6.77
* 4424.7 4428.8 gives 8.06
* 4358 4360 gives 7.77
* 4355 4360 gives 7.57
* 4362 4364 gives 8.44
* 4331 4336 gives 7.71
